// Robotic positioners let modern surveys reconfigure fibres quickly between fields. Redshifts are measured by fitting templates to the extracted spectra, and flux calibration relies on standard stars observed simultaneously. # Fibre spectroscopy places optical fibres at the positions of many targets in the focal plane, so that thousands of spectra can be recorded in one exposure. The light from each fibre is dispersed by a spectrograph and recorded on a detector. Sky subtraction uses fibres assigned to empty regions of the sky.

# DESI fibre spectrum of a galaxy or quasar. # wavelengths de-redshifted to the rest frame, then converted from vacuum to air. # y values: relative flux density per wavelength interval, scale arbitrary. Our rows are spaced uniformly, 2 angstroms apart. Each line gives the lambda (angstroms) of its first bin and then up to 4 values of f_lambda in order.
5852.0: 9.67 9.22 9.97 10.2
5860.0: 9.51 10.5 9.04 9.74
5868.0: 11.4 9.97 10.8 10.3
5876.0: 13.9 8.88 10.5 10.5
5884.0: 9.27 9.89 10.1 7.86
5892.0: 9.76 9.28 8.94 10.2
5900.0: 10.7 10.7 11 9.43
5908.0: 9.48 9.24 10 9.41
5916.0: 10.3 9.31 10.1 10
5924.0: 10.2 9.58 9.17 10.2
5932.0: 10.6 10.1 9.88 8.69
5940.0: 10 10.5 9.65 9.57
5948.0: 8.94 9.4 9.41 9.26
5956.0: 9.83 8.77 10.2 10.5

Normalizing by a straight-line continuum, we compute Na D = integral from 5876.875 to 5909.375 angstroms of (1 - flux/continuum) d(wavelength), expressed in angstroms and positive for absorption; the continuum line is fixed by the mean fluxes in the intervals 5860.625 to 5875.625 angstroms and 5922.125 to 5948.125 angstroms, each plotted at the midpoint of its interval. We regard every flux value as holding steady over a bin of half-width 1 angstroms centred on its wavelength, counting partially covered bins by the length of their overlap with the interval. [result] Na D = 1.2 angstroms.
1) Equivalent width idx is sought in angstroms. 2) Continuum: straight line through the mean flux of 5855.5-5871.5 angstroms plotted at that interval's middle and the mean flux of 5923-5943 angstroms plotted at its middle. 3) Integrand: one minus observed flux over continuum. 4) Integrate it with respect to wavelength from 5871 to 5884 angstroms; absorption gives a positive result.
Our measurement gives -0.9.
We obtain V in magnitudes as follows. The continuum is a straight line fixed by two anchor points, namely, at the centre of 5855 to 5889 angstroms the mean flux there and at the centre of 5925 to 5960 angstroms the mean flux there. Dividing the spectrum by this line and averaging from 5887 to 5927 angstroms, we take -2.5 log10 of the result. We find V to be 0.02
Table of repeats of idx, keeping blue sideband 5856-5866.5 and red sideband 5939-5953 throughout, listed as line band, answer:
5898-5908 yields -0.6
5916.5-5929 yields -0.1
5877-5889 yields -0.1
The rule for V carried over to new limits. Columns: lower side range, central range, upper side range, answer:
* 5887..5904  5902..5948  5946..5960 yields -0.031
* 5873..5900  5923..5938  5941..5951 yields -0.019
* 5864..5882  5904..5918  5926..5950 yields 0.041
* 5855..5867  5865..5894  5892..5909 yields -0.031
